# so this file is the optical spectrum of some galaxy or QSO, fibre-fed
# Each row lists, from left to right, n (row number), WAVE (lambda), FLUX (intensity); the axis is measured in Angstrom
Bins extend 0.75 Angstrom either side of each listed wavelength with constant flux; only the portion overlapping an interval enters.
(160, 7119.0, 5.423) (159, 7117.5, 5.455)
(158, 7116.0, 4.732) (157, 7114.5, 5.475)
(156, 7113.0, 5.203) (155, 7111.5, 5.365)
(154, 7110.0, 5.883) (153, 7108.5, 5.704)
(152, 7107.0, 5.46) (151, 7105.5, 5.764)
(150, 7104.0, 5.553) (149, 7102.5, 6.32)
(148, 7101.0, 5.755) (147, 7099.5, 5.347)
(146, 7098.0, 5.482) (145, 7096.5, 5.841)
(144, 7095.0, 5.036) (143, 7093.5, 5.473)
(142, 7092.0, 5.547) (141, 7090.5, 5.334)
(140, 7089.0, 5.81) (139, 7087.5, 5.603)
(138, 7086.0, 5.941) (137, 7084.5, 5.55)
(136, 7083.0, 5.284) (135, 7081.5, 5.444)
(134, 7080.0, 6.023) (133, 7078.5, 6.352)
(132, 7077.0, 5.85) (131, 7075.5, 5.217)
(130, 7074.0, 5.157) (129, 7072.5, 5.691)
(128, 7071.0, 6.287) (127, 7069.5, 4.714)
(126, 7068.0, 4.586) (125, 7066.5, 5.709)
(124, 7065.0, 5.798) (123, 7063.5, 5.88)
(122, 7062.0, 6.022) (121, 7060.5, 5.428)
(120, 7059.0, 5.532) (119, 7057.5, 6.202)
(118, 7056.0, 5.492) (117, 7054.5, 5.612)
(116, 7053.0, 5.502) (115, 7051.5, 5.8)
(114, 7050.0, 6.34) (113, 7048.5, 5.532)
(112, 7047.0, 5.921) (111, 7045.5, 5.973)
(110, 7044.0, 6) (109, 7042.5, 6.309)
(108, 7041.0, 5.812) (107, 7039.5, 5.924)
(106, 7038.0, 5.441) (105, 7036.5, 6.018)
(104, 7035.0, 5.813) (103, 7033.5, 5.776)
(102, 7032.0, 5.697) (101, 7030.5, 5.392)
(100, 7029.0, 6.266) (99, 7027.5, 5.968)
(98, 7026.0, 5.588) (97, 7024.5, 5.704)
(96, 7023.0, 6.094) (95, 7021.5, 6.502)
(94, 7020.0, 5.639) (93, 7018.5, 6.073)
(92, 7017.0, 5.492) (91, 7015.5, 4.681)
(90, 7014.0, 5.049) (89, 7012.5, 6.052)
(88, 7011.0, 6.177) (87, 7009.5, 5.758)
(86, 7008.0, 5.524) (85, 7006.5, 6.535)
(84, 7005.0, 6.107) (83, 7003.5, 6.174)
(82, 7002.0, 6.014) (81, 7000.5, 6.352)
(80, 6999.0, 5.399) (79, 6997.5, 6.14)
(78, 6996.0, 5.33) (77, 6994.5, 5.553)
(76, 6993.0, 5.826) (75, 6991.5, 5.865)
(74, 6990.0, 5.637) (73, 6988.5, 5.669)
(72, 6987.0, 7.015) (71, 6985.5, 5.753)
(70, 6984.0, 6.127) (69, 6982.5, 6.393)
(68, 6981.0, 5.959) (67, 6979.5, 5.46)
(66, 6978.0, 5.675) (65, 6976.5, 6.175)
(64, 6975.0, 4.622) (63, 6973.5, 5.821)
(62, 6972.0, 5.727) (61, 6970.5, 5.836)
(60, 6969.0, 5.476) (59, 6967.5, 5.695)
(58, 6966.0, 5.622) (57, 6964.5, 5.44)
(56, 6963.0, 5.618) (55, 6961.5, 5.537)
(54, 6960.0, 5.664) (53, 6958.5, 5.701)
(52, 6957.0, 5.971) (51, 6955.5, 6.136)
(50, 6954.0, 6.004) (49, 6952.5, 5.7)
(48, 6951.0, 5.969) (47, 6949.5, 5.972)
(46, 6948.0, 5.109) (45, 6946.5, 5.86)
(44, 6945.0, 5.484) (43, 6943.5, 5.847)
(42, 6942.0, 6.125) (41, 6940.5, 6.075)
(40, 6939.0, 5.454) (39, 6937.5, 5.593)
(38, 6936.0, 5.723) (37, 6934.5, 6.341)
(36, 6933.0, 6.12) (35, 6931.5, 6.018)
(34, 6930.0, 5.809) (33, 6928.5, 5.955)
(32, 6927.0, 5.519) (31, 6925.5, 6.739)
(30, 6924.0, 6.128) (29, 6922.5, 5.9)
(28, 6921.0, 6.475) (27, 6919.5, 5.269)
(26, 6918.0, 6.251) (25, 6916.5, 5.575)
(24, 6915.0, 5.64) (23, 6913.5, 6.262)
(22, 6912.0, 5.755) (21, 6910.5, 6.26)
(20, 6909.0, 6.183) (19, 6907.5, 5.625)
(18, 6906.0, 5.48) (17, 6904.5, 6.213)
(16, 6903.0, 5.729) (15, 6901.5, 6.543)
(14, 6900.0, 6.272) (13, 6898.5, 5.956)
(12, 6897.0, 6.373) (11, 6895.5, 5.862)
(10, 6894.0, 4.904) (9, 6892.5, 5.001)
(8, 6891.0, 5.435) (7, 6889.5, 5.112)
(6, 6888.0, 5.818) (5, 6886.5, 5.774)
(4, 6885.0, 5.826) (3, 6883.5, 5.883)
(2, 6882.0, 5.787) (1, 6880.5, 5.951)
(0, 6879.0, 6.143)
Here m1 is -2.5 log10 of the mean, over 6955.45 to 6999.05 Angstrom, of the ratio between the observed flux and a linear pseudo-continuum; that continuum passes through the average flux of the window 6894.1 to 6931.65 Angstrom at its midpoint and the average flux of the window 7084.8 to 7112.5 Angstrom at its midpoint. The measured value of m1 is 0.02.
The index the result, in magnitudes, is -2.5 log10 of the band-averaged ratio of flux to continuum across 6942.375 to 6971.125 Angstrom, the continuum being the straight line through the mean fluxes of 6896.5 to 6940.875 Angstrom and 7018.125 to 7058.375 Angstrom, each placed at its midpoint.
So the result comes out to 0.04 mag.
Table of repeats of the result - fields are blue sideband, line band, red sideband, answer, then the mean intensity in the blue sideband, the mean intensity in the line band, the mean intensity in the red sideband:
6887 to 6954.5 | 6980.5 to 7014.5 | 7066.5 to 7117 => -0.04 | 5.85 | 5.94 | 5.54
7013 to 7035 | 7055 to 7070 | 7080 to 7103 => 0.02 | 5.72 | 5.55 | 5.59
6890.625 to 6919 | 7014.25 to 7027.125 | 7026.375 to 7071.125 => 0.01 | 5.86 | 5.7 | 5.75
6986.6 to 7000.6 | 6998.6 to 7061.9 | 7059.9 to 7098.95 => -0.02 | 5.83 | 5.83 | 5.58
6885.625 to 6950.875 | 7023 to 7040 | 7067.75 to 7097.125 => -0.03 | 5.85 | 5.79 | 5.55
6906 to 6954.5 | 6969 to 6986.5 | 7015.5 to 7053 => 0.02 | 5.89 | 5.78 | 5.85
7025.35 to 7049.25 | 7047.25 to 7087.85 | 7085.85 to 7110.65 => 0.02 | 5.84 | 5.65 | 5.63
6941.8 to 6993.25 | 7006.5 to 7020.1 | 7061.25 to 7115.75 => 0.01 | 5.78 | 5.65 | 5.59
